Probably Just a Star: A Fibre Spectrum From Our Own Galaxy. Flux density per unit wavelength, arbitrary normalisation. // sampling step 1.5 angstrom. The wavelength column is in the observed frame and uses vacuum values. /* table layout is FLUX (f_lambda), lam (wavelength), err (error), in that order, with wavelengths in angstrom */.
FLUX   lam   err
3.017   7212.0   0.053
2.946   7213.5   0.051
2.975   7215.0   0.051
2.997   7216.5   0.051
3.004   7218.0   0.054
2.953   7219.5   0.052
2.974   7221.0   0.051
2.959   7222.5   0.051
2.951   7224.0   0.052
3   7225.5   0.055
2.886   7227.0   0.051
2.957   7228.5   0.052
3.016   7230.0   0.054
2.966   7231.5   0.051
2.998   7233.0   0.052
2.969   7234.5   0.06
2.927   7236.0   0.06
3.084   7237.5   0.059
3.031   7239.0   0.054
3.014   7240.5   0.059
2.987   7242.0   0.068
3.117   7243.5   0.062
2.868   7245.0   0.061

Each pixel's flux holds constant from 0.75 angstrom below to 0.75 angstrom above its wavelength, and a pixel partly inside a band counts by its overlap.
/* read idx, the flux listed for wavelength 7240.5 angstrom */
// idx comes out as 3.014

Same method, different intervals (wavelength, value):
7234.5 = 2.969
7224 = 2.951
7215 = 2.975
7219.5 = 2.953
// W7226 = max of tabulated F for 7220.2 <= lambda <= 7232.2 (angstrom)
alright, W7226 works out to 3.016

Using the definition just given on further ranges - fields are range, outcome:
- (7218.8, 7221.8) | 2.974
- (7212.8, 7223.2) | 3.004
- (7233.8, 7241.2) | 3.084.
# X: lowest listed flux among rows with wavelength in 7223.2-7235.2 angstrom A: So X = 2.886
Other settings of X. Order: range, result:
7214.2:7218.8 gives 2.975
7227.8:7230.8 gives 2.957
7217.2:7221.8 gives 2.953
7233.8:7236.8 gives 2.927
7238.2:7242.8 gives 2.987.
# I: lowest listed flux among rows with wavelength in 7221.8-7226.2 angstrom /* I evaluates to 2.951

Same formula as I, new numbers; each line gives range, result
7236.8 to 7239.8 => 3.031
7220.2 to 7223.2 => 2.959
